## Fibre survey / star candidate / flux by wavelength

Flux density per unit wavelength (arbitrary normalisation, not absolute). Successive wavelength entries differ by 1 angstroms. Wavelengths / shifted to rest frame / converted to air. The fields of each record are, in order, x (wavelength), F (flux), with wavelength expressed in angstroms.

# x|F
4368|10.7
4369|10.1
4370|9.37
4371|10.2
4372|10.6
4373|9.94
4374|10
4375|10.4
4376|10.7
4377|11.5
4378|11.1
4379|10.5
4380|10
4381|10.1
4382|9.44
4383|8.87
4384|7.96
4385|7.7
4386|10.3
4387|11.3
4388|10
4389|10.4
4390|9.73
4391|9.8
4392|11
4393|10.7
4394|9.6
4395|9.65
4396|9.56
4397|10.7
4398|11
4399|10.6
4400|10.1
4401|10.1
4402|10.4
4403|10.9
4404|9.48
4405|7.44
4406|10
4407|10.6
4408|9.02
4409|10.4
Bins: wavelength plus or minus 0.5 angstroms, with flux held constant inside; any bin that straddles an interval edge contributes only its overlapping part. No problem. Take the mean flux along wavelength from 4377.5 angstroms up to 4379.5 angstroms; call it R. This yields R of 10.8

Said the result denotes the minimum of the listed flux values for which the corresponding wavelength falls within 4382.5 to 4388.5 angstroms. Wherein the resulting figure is 7.7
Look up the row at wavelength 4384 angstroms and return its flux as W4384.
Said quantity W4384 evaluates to 7.96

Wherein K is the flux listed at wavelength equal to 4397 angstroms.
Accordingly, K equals 10.7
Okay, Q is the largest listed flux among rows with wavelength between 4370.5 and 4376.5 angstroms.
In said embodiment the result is 10.7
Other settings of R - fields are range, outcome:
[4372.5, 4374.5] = 9.97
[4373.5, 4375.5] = 10.2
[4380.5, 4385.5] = 8.81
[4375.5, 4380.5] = 10.8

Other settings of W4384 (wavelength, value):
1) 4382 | 9.44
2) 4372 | 10.6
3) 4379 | 10.5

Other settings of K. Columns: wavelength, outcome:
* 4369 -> 10.1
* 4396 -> 9.56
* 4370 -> 9.37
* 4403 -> 10.9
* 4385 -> 7.7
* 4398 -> 11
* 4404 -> 9.48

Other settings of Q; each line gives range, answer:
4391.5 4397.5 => 11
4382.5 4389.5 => 11.3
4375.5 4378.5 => 11.5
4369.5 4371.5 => 10.2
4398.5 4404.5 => 10.9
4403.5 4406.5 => 10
